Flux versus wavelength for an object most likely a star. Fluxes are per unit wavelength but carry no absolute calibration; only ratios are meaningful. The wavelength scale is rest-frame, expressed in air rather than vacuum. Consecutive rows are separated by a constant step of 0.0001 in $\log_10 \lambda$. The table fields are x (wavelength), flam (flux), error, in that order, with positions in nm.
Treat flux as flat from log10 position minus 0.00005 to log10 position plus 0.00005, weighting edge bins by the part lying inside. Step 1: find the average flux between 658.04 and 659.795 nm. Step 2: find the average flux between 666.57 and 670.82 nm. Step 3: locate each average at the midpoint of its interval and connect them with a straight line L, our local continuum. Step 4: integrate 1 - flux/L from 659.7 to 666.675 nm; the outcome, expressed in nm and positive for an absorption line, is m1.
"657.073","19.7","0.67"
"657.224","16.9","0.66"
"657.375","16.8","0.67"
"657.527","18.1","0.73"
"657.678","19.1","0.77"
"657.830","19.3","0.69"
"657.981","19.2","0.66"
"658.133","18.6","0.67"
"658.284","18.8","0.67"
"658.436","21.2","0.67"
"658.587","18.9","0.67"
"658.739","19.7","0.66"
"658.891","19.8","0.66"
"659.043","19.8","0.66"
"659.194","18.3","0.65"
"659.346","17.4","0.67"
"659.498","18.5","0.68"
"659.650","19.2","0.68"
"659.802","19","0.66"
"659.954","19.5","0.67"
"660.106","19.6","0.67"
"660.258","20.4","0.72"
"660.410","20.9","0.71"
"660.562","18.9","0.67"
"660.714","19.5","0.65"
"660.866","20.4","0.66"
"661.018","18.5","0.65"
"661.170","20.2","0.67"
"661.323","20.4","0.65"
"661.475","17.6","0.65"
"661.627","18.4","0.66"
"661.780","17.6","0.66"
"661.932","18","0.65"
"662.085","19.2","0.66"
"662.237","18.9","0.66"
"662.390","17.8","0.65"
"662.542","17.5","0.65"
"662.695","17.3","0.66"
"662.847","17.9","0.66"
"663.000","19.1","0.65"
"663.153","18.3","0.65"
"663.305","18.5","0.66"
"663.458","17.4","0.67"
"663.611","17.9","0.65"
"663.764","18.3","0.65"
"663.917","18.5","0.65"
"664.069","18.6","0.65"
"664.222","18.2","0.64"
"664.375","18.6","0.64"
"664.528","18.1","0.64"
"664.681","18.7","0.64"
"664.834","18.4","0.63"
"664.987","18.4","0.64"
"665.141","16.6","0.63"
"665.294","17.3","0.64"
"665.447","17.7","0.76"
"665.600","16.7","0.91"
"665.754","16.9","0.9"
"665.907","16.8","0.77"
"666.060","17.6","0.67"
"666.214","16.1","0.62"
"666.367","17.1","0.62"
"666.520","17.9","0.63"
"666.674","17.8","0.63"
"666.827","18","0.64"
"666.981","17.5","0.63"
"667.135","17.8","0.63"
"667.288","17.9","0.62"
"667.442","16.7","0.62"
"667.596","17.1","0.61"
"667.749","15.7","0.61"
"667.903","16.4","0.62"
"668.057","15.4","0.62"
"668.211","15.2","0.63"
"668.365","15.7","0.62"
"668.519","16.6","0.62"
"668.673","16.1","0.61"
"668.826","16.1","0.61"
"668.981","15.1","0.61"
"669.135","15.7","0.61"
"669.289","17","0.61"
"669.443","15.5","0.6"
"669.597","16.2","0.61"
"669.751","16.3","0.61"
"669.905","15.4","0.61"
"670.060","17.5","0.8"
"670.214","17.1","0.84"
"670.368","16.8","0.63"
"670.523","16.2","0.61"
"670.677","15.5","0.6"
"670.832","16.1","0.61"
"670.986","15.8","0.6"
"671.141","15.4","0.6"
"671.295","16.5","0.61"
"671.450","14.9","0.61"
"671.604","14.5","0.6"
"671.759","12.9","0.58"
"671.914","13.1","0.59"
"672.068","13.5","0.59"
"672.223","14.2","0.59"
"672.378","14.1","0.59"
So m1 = -0.148 nm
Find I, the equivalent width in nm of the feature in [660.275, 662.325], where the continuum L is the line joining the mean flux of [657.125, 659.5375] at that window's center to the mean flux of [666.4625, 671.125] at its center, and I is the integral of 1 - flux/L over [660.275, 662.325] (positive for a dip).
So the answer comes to -0.11 nm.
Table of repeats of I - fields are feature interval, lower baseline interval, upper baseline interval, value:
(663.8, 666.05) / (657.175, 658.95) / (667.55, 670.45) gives -0.09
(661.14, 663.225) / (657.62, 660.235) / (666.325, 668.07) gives 0.00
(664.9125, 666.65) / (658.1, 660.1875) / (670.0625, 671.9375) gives -0.01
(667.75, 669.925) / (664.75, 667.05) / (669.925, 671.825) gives 0.07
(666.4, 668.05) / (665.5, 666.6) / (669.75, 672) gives -0.05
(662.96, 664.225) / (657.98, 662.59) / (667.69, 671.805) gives -0.02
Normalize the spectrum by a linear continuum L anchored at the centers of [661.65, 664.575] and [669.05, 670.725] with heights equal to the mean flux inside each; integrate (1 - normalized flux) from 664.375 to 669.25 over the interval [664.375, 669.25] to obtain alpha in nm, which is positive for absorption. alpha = 0.06 nm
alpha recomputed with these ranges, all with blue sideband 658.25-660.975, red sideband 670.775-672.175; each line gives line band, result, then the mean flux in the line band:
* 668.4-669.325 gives -0.017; 16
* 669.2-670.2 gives -0.061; 16.4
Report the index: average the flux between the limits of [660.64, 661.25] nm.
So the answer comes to 19.6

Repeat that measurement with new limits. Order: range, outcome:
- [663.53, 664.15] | 18.3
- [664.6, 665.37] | 17.9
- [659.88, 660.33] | 19.8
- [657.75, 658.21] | 19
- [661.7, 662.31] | 18.4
